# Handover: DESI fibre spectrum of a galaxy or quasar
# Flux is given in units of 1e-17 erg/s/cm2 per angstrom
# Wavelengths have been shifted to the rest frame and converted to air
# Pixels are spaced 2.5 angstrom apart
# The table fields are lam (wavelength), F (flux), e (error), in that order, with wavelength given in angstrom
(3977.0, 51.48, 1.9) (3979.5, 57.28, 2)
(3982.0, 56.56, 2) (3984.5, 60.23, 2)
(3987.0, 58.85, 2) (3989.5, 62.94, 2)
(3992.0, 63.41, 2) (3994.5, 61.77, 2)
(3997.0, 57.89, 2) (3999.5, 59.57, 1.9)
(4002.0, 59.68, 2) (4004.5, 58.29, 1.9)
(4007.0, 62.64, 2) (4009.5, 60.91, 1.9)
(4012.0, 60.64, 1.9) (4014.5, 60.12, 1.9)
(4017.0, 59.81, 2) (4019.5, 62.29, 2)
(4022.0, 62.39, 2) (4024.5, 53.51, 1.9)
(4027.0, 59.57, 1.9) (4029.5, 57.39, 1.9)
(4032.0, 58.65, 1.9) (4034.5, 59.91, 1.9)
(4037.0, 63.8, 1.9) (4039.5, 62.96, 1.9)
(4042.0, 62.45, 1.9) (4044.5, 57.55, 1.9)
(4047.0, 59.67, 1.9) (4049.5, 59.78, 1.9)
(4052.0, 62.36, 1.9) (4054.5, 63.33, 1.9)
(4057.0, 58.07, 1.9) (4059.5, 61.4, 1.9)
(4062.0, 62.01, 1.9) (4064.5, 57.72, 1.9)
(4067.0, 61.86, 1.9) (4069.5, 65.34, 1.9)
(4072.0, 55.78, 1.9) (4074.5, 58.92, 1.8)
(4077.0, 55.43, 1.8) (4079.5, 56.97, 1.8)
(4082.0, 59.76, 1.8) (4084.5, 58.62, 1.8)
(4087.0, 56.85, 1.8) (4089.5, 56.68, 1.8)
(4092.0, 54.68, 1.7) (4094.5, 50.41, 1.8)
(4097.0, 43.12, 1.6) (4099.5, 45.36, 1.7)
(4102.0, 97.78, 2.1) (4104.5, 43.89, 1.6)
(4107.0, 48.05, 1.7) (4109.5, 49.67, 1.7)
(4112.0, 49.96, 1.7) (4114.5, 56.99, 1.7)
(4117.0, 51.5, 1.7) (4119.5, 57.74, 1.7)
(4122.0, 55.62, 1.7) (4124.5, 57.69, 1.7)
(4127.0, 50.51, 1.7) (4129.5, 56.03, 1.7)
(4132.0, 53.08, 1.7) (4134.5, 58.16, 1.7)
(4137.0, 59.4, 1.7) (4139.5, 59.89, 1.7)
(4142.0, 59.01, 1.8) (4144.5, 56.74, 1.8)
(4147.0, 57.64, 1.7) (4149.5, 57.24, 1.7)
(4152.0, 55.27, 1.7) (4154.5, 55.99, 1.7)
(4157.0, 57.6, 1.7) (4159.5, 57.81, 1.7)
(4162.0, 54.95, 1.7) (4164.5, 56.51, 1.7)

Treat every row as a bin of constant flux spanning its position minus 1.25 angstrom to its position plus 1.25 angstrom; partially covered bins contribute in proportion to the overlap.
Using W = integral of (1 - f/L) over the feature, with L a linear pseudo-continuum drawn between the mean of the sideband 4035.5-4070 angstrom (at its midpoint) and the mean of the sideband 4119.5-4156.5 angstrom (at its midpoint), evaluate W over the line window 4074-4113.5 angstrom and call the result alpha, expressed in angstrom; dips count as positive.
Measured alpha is 2.5 angstrom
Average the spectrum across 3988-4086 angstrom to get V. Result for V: 60.1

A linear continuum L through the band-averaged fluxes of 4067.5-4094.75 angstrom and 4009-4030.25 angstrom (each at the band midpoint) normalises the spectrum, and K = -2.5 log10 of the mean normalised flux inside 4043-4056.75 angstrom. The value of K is -0.03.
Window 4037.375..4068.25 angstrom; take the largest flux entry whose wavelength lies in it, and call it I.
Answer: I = 63.33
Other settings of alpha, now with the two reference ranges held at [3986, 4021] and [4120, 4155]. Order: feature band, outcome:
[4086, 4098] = 1.1 angstrom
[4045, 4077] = -0.7 angstrom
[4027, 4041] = -0.2 angstrom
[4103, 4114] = 1.5 angstrom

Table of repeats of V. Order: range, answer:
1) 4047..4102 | 58.3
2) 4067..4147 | 56.2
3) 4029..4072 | 60.8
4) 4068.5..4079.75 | 58.5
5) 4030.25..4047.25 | 60.7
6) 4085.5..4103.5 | 57.7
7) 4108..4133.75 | 53.9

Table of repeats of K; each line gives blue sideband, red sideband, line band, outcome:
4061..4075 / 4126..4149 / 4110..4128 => 0.07 mag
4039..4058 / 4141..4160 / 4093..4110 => 0.09 mag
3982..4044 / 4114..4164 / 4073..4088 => 0.01 mag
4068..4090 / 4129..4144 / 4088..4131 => 0.07 mag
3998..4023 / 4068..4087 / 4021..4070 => -0.02 mag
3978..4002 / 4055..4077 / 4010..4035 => 0.01 mag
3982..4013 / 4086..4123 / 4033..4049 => -0.05 mag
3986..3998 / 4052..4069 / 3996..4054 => 0.02 mag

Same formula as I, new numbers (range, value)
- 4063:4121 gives 97.78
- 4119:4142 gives 59.89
